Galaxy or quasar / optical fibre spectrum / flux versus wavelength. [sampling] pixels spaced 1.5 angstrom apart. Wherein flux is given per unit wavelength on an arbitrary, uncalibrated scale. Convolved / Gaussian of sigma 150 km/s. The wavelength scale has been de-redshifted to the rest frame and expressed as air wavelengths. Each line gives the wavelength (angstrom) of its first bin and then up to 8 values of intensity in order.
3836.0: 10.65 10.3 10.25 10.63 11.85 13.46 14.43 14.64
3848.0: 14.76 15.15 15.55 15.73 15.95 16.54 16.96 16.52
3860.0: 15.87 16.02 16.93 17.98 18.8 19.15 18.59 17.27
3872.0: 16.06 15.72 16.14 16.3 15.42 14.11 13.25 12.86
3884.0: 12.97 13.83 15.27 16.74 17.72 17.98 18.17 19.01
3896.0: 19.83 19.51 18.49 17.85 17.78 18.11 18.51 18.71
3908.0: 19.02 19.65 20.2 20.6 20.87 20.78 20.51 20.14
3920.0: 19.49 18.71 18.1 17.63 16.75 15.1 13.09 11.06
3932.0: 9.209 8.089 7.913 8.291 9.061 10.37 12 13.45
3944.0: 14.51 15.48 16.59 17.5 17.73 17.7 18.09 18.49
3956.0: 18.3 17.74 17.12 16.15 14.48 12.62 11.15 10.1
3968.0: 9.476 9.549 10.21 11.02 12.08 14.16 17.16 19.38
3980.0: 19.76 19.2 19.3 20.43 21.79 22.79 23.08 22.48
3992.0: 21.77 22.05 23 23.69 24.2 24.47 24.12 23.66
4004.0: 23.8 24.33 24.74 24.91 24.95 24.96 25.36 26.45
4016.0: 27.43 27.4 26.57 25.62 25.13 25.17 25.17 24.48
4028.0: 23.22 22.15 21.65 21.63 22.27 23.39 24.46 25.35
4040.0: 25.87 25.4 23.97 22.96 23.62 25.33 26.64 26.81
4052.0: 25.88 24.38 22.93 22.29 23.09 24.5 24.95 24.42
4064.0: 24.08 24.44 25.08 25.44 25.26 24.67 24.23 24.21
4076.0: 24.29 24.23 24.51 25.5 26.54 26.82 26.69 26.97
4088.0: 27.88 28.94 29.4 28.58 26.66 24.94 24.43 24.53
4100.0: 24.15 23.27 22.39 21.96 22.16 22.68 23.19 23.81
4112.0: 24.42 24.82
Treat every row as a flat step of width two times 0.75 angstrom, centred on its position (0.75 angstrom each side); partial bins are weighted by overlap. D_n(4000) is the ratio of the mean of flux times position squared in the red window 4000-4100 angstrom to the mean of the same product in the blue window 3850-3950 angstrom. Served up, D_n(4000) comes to 1.66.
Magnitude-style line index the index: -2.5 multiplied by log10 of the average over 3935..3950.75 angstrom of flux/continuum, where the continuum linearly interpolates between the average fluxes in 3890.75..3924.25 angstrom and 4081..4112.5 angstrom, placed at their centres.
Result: 0.47 mag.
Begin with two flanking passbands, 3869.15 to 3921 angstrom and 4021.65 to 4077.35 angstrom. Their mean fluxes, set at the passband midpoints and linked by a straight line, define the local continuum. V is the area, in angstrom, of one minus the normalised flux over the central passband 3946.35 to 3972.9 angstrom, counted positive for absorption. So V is 7.4 angstrom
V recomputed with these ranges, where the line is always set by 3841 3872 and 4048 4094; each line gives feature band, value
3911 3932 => 1.3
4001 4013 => -1.0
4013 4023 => -1.4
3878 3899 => 1.4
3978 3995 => 0.4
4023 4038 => 0.2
